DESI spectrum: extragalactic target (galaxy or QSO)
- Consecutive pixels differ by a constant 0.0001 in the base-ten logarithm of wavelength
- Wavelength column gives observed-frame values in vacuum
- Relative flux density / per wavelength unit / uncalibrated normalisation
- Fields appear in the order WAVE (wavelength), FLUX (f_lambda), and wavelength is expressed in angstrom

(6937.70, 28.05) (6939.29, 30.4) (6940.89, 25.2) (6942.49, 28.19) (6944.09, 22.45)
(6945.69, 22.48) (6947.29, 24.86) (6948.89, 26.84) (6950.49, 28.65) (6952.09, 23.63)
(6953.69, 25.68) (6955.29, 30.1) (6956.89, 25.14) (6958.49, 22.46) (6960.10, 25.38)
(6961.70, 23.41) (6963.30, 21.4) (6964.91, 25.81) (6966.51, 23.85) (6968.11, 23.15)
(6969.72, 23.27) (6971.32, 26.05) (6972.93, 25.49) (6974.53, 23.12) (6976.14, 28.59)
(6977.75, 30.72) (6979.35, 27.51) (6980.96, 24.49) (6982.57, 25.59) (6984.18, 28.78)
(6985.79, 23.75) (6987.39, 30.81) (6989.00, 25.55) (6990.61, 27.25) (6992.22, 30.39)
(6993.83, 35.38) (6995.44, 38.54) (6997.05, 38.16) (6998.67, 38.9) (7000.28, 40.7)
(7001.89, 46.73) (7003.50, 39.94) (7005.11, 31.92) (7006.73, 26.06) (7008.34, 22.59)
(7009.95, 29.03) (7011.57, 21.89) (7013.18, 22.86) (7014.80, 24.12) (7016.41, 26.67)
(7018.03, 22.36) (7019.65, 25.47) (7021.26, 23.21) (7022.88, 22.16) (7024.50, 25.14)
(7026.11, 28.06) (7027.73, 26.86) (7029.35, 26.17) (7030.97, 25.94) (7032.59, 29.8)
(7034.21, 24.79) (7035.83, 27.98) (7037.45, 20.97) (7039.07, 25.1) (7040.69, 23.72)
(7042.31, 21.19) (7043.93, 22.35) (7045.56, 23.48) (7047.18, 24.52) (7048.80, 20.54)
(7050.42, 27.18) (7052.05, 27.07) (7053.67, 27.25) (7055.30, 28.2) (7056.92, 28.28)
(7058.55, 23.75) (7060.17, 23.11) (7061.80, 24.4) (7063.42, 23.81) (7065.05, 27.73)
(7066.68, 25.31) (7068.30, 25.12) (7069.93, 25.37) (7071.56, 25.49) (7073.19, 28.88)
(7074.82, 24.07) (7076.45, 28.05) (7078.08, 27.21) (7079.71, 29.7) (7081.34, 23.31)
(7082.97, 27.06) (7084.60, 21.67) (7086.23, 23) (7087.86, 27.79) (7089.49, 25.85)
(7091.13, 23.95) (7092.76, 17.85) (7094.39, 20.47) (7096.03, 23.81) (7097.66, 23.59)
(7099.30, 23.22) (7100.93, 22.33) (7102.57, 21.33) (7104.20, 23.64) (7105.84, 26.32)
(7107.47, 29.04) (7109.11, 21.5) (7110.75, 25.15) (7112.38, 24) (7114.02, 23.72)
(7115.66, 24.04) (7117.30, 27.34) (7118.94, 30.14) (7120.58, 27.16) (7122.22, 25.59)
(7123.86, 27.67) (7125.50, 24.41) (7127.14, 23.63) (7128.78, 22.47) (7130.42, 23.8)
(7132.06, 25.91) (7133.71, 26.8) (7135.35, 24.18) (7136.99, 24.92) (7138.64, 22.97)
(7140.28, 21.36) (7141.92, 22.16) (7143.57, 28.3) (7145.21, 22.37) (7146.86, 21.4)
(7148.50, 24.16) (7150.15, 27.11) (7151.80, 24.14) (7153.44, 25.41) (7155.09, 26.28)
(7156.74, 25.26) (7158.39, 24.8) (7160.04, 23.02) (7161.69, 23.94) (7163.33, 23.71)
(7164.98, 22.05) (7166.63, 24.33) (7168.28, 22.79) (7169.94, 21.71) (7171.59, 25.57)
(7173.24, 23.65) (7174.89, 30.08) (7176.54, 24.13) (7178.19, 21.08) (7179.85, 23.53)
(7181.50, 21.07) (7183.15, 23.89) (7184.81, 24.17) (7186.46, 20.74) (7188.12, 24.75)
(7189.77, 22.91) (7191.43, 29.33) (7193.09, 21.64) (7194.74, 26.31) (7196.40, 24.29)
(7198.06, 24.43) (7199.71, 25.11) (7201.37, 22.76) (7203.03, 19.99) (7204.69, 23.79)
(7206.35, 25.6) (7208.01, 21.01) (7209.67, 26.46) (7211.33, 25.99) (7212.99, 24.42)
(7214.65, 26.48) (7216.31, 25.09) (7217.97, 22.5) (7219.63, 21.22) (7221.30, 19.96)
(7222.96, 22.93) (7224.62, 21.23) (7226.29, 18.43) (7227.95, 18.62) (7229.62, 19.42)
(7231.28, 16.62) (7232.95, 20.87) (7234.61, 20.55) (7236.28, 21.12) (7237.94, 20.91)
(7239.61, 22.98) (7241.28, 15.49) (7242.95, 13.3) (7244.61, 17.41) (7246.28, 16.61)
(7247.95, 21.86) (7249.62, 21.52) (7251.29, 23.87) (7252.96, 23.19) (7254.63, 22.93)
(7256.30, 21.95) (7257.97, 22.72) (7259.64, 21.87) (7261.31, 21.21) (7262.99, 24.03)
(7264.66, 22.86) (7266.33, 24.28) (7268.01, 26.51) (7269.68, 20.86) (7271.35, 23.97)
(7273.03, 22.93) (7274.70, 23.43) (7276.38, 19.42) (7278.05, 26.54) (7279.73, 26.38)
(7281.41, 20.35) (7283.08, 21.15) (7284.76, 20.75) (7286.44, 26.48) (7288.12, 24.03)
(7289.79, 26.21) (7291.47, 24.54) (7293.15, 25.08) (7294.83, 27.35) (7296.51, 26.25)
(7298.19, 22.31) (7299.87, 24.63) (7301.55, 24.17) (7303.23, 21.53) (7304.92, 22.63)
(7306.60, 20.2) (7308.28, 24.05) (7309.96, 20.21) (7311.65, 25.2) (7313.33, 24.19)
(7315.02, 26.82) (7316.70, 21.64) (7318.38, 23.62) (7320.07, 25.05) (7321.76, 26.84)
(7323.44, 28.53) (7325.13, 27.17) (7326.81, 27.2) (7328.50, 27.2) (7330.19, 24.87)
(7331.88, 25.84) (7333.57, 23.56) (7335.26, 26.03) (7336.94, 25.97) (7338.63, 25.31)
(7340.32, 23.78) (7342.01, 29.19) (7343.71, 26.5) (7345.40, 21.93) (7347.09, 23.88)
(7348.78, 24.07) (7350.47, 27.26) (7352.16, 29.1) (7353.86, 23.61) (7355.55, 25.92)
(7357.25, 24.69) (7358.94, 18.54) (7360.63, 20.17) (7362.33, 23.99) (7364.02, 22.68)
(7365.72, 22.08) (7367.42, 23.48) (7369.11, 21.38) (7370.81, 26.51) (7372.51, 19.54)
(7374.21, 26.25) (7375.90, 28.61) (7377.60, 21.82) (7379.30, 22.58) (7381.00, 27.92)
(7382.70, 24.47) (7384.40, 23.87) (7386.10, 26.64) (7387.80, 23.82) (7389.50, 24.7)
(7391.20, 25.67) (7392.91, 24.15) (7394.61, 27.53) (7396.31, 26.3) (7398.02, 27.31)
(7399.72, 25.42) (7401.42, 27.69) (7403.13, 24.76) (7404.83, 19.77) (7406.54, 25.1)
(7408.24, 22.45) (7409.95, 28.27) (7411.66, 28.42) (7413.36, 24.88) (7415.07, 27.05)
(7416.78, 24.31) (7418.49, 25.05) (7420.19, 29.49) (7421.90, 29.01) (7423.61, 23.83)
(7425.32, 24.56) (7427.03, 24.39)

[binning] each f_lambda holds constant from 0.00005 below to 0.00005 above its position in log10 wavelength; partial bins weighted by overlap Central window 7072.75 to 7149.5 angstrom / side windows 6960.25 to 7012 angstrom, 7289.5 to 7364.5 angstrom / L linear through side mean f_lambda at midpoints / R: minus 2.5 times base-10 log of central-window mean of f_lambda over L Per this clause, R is 0.12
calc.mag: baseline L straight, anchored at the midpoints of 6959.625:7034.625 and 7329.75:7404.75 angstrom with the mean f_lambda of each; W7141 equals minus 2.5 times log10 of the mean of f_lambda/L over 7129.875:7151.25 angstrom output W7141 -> 0.10 mag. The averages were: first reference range 27.9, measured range 24.3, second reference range 24.7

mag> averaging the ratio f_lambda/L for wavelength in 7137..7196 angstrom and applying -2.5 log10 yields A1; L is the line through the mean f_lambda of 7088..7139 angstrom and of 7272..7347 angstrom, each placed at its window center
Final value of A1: 0.02 mag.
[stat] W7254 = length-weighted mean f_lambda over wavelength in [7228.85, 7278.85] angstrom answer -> 21.4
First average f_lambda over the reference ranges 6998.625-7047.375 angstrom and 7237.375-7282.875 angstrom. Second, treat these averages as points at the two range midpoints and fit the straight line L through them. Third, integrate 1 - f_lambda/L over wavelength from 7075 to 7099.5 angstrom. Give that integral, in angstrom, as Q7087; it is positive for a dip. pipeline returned 1.1 angstrom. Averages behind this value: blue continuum 27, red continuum 21.8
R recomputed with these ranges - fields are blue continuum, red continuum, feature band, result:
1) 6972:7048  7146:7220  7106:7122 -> -0.01 mag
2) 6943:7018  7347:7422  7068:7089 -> 0.05 mag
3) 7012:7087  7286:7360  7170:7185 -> 0.04 mag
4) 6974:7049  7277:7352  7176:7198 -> 0.10 mag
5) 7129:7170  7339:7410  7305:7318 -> 0.06 mag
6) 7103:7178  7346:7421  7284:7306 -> 0.02 mag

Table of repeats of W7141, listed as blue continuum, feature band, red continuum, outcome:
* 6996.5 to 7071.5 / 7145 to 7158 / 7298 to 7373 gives 0.053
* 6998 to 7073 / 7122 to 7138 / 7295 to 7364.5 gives 0.045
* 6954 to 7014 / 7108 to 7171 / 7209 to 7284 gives 0.002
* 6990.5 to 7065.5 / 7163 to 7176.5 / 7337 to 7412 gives 0.090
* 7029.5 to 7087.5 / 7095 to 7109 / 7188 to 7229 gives 0.035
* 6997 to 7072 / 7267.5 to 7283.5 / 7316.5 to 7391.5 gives 0.094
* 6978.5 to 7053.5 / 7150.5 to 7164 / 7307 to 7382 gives 0.071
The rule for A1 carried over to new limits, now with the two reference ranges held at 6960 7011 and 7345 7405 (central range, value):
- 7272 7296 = 0.071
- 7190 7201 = 0.071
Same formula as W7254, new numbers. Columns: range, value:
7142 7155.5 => 24.7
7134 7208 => 24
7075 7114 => 24.3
